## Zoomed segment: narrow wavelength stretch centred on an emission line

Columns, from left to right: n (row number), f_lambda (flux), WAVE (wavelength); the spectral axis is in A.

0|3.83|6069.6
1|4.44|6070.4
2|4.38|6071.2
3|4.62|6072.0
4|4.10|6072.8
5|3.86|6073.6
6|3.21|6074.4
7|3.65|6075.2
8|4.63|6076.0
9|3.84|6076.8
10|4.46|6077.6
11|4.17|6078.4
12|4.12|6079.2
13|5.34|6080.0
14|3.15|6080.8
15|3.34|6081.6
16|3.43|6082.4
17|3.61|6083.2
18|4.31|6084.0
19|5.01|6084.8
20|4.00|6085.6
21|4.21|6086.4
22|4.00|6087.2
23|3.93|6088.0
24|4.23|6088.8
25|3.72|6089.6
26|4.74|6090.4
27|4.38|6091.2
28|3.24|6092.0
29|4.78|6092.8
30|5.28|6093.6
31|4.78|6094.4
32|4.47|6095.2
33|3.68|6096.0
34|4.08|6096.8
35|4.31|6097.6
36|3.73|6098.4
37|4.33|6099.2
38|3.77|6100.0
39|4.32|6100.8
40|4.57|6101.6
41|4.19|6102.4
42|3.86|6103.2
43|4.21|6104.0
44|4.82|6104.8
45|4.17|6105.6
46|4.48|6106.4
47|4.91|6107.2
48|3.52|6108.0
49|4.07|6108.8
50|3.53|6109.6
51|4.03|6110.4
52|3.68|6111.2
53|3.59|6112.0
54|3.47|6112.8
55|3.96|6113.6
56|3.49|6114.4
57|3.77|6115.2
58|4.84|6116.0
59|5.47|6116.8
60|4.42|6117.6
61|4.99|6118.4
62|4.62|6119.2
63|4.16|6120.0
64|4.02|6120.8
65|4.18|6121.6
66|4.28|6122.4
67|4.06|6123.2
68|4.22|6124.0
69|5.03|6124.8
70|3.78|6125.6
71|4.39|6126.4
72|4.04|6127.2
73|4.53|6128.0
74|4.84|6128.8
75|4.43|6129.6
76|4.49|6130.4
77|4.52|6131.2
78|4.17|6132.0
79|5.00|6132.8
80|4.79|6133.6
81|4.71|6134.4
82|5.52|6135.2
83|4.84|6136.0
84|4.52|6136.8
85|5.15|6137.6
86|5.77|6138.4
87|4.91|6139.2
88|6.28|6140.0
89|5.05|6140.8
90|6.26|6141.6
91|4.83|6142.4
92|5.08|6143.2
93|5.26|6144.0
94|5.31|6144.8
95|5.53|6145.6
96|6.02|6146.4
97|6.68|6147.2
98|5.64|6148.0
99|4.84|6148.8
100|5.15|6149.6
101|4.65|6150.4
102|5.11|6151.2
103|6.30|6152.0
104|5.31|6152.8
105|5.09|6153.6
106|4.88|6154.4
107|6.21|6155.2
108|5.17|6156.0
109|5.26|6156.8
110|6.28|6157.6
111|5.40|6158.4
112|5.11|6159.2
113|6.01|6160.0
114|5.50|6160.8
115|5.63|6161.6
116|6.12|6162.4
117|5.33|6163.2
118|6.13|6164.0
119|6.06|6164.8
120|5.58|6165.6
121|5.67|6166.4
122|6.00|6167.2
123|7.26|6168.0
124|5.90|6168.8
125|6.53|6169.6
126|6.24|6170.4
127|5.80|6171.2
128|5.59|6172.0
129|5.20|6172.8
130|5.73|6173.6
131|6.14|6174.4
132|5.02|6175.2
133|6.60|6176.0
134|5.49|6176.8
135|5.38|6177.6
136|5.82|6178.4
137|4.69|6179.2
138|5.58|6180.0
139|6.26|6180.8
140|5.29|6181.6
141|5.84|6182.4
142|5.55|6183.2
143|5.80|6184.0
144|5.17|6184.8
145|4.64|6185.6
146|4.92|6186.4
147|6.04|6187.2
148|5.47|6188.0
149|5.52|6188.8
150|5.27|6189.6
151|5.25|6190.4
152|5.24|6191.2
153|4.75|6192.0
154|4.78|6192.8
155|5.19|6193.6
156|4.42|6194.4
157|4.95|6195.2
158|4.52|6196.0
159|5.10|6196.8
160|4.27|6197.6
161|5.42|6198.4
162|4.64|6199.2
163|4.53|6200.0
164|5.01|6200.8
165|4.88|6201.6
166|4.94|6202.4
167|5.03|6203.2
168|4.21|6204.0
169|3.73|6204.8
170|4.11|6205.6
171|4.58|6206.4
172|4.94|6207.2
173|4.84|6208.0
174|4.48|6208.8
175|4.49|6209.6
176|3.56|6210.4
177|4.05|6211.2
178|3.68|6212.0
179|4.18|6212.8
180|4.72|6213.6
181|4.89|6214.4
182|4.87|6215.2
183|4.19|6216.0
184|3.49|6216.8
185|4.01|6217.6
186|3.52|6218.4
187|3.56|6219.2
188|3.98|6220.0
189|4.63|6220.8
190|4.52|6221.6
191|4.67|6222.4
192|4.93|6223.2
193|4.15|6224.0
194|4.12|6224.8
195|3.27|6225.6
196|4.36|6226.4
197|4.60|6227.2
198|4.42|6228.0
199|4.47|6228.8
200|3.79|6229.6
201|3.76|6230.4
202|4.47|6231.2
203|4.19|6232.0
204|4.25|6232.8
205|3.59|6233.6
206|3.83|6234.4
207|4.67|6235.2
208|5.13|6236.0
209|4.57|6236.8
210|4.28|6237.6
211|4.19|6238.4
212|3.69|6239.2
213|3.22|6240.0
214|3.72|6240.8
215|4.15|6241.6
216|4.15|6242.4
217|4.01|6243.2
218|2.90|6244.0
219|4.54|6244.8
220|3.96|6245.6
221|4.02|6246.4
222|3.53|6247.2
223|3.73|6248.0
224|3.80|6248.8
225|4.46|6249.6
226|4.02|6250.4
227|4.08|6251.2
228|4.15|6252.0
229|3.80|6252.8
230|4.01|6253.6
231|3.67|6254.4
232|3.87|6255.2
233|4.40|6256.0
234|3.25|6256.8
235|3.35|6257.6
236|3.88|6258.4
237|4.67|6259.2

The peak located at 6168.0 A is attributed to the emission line Mg II 2798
